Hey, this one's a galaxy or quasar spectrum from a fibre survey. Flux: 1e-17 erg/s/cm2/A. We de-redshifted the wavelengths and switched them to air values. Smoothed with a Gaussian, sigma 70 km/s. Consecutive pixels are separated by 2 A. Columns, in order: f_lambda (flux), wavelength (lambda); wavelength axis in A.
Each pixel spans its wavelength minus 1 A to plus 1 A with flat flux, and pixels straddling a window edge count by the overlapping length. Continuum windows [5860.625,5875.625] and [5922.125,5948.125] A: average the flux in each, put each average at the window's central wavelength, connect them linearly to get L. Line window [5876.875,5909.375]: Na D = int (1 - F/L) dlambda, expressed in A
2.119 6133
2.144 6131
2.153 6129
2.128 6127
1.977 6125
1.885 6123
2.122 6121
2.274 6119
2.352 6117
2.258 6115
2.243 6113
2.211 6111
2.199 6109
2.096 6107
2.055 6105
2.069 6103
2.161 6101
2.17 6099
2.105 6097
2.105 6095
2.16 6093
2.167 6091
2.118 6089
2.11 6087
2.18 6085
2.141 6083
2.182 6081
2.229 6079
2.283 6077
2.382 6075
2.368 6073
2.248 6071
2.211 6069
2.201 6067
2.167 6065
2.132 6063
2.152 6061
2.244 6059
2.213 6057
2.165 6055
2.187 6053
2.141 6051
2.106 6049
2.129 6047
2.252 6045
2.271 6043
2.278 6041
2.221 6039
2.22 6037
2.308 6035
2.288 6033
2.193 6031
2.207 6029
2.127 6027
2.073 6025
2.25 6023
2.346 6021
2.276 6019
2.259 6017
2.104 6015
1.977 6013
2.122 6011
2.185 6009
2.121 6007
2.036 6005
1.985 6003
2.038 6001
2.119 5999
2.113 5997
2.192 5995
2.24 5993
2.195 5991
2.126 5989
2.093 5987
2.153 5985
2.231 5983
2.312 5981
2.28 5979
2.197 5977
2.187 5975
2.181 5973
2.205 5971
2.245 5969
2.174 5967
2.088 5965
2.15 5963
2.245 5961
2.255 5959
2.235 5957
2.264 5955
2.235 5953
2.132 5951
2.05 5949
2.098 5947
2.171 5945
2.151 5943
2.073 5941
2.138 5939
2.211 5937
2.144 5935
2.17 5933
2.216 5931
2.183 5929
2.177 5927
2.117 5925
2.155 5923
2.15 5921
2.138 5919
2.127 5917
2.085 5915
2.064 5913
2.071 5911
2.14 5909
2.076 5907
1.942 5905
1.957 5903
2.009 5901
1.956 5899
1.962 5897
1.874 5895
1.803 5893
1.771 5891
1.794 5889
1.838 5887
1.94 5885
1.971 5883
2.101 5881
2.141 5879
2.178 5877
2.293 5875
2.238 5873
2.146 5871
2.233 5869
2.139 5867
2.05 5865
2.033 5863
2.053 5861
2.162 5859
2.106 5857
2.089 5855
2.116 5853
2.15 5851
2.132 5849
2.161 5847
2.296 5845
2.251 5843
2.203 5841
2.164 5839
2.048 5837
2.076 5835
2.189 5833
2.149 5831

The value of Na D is 2.9 A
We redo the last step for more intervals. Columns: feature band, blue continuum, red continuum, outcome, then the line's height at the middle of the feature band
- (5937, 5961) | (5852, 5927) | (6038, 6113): -0.8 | 2.1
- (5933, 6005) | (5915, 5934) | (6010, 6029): -0.1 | 2.16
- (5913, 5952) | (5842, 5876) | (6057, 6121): 0.5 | 2.17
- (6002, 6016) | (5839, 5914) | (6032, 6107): 0.5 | 2.15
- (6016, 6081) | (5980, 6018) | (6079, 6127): -2.4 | 2.14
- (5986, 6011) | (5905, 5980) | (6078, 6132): 0.4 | 2.15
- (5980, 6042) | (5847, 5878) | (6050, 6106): -0.2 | 2.17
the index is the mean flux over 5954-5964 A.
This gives 2.23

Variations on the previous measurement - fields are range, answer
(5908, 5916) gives 2.09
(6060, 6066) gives 2.15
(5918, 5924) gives 2.15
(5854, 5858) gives 2.1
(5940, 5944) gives 2.11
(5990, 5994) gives 2.22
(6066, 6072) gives 2.22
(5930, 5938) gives 2.19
